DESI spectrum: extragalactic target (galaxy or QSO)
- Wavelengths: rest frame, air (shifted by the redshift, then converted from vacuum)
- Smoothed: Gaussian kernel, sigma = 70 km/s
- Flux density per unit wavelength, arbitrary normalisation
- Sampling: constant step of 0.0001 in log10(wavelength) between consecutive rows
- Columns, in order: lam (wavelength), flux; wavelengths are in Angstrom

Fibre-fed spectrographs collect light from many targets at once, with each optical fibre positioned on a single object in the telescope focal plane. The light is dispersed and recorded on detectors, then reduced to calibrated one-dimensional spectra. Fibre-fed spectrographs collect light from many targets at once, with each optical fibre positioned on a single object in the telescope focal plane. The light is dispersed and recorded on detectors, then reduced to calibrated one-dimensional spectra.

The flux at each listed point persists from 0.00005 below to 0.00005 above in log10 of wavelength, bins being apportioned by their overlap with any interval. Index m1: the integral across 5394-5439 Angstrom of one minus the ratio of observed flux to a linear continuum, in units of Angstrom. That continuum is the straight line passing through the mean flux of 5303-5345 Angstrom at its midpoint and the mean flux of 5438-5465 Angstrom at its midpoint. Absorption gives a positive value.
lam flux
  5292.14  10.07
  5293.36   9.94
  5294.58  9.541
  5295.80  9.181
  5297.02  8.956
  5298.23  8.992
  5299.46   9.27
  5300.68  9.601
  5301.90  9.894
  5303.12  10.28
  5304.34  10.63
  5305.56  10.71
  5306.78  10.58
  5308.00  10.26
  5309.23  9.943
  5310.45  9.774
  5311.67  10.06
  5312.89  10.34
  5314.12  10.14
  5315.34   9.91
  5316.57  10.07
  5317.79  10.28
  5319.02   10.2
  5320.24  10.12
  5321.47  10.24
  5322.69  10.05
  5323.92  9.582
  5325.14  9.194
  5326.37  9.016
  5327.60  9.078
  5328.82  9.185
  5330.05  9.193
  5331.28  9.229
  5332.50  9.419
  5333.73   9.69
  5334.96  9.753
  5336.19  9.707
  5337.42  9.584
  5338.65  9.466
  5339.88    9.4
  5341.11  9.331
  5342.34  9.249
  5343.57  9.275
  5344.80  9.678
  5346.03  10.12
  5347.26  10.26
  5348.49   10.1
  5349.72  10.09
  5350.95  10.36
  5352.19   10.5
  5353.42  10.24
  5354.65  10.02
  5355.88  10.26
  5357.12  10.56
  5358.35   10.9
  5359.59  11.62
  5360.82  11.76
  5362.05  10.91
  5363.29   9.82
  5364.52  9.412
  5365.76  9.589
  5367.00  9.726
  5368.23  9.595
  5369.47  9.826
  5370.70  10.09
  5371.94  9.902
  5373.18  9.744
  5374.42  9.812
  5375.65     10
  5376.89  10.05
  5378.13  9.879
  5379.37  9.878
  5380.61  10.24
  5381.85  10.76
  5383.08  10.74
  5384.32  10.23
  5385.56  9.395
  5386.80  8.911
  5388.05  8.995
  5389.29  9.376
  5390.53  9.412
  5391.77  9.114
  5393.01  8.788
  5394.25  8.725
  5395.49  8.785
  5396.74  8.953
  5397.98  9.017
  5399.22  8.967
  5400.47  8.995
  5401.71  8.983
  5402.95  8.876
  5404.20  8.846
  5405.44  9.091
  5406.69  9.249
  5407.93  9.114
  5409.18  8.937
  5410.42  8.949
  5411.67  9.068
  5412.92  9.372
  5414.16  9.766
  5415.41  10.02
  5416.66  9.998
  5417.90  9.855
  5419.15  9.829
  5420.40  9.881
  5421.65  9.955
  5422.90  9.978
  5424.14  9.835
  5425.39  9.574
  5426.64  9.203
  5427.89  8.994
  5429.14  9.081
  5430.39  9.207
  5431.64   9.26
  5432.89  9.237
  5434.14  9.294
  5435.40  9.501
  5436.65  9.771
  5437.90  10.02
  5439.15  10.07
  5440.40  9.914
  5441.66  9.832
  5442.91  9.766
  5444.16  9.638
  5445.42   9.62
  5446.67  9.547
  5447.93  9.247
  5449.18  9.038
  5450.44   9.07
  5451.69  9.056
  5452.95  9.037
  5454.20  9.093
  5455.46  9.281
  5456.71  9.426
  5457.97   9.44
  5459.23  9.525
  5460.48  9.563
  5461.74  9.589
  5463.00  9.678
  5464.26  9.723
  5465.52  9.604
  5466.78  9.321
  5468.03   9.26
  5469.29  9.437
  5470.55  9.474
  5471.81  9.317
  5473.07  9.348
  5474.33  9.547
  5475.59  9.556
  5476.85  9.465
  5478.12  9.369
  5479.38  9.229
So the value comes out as 1.0 Angstrom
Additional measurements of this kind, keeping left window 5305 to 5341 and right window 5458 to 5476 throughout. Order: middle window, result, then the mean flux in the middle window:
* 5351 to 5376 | -1.3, 10.2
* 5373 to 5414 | 1.2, 9.37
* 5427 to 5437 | 0.3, 9.27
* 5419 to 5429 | 0.0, 9.62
